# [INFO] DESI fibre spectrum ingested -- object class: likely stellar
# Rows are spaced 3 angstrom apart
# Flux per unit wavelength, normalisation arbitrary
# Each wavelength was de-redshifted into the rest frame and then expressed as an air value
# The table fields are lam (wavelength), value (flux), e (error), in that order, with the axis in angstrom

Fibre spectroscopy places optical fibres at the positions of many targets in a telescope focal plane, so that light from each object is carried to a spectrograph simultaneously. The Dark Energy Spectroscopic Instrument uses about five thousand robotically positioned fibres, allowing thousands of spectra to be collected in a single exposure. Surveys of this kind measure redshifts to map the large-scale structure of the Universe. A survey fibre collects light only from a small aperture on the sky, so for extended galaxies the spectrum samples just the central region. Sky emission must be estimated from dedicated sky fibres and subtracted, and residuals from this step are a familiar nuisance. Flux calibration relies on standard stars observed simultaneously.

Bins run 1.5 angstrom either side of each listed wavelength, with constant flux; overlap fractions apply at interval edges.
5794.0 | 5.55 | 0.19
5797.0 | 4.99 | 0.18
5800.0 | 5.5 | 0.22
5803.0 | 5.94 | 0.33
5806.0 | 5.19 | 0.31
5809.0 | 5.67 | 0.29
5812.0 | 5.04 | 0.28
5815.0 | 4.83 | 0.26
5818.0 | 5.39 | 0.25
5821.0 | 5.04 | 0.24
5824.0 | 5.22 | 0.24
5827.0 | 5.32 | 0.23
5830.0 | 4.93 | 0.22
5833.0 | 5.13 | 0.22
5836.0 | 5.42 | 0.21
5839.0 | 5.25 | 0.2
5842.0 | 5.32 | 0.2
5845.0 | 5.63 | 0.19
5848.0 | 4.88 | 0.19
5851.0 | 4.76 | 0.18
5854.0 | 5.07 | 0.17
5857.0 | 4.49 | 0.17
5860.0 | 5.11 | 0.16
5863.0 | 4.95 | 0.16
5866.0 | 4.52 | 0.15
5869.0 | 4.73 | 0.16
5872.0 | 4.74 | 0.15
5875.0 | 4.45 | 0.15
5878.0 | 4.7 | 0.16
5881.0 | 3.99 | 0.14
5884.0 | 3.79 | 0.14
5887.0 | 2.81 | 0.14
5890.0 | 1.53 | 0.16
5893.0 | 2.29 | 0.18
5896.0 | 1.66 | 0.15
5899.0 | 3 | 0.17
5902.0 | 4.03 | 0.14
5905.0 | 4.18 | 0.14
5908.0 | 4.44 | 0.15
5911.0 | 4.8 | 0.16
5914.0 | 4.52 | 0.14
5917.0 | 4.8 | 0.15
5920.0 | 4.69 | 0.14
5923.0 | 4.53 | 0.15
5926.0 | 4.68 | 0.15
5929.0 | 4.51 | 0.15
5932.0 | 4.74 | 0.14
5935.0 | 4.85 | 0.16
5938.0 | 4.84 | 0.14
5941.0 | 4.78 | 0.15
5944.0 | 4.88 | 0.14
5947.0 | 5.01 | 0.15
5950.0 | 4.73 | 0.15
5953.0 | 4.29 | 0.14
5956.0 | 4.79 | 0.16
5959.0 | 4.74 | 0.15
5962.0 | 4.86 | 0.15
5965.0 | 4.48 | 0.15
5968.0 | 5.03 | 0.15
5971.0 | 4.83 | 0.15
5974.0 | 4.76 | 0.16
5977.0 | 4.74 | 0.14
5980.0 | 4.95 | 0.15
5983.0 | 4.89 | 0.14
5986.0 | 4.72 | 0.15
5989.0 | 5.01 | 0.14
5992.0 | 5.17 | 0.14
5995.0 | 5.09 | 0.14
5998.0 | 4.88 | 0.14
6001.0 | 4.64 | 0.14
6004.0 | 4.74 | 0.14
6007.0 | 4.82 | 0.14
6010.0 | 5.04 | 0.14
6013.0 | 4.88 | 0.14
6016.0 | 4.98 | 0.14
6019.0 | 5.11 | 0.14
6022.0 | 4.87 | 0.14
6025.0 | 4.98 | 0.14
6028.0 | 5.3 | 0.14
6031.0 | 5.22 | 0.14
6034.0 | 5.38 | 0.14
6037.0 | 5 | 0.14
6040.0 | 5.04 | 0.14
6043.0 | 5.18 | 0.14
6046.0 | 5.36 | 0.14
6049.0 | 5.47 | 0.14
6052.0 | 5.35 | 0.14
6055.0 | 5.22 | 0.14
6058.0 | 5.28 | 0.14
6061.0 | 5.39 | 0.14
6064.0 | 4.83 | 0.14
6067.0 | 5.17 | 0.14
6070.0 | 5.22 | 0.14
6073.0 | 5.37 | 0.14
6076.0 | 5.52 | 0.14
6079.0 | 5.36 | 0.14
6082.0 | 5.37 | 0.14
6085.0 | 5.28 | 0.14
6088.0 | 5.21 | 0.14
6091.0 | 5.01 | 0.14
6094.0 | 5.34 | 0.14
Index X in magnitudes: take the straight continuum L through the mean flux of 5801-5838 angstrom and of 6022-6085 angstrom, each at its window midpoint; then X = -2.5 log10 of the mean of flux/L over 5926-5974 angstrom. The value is 0.11 mag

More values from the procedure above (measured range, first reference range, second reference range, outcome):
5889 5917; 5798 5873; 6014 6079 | 0.422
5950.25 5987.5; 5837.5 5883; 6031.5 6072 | 0.066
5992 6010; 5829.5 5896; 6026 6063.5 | 0.037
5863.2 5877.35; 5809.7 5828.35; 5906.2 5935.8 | 0.058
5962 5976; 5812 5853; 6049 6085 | 0.098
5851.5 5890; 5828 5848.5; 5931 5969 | 0.177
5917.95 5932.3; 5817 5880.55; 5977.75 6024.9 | 0.073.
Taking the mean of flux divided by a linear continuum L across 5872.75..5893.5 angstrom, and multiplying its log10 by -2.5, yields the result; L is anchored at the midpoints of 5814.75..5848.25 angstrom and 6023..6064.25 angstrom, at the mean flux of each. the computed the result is 0.44 mag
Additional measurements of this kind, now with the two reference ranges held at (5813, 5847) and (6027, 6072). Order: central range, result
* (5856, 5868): 0.10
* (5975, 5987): 0.09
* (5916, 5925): 0.12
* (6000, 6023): 0.07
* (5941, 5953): 0.09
